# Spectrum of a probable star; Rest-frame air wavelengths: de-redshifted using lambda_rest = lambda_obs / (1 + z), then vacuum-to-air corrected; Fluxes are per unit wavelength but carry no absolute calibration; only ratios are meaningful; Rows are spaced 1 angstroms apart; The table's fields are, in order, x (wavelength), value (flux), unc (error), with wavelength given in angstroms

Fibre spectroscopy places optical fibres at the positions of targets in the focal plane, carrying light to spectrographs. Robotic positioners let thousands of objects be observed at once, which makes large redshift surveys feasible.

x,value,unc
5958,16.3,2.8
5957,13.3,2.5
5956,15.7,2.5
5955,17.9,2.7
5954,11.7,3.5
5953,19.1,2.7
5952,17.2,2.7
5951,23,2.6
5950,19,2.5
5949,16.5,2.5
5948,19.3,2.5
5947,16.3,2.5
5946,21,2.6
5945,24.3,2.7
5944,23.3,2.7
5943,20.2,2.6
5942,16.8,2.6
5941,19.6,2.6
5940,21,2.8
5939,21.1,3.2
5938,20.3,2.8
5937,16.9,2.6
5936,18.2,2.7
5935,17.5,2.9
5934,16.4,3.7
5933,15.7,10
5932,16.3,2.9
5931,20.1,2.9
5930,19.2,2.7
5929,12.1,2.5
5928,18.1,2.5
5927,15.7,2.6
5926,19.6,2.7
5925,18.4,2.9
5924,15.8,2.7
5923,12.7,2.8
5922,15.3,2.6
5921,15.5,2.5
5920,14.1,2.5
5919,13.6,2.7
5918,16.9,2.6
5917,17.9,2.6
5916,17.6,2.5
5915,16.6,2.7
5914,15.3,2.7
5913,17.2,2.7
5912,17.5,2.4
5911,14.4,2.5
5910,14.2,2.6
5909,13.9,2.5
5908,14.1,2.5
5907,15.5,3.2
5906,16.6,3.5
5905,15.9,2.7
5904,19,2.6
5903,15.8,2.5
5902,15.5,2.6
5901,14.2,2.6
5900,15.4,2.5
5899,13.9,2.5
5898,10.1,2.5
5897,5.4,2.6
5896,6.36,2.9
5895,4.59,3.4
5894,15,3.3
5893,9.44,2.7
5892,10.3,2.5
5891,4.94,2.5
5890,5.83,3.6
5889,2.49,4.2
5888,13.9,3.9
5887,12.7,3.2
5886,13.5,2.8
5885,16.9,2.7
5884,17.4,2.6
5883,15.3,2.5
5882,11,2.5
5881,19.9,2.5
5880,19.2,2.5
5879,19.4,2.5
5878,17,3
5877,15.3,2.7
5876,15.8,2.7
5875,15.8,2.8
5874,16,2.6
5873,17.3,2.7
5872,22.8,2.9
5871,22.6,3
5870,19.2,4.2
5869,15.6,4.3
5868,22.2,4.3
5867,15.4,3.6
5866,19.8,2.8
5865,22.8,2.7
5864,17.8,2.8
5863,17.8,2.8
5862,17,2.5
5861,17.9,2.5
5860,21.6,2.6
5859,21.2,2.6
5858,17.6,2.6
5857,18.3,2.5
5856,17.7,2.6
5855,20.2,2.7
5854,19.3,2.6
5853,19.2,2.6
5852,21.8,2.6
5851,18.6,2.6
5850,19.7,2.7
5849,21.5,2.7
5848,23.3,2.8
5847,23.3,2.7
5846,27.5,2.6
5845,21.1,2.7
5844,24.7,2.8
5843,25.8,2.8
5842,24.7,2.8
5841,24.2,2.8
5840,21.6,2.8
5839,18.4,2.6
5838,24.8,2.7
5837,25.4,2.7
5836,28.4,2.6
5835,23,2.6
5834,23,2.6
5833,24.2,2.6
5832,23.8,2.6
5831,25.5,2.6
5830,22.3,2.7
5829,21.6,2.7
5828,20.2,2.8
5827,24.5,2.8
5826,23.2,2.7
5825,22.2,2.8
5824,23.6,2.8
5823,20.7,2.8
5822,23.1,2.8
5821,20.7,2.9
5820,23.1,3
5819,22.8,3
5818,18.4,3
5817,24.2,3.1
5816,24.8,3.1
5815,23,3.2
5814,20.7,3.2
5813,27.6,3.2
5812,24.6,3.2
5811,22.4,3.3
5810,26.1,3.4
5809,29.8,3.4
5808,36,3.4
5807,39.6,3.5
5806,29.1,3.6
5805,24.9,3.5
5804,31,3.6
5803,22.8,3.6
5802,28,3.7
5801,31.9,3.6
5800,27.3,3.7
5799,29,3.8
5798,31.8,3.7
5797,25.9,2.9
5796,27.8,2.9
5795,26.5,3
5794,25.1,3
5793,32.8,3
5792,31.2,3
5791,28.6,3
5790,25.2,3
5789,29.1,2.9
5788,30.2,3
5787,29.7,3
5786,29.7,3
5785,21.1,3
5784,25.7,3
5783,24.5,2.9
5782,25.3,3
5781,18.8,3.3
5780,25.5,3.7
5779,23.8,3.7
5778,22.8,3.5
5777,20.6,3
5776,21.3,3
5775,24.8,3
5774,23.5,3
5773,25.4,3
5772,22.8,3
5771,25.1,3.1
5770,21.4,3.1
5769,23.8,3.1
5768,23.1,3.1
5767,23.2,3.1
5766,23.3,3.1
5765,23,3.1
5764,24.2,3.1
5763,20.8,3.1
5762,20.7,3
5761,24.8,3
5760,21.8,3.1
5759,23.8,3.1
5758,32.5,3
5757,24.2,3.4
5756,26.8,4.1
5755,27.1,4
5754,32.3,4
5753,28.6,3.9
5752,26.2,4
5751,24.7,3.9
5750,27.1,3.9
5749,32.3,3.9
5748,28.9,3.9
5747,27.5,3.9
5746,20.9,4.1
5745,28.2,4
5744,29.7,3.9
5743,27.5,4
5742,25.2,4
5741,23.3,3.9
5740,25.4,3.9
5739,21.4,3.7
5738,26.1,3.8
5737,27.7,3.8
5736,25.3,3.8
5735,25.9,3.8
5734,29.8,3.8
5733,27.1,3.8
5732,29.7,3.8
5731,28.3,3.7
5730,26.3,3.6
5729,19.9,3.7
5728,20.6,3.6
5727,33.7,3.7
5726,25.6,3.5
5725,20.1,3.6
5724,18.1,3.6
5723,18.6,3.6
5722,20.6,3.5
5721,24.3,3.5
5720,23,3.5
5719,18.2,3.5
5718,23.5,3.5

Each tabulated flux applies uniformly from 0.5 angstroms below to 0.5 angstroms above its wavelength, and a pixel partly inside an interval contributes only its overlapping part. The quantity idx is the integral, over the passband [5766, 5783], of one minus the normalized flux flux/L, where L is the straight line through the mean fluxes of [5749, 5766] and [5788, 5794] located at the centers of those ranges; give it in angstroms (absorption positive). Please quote 2.6 angstroms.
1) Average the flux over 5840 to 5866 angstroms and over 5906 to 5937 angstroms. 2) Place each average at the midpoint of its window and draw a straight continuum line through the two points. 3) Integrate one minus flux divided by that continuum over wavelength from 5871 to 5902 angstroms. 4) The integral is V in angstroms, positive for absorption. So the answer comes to 8.8 angstroms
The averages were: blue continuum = 21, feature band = 13.4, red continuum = 16.2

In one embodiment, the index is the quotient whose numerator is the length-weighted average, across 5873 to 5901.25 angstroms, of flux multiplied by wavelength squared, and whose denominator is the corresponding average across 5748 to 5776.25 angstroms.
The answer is 0.53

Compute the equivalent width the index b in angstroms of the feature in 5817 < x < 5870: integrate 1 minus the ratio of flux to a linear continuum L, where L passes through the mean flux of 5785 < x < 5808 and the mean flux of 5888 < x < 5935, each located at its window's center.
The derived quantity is 3.0 angstroms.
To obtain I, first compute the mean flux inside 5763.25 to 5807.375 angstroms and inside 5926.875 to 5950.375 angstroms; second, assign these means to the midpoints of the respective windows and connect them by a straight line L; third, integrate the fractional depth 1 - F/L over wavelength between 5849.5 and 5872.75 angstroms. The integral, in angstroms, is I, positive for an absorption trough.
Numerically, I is 3.1 angstroms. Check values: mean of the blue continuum 26.1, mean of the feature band 19.4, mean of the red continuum 18.6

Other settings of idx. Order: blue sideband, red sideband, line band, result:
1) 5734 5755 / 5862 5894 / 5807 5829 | -3.70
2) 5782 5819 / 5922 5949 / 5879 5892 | 5.25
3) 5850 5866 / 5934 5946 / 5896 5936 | 8.42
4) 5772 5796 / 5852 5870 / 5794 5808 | -2.80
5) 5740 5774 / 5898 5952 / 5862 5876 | 0.85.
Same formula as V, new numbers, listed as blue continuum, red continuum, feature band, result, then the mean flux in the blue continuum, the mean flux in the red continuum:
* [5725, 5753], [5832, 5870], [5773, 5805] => -3.2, 26.4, 21.3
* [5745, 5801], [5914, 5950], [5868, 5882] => 1.7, 25.8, 17.7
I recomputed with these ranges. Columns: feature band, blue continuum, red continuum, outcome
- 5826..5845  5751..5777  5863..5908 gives -4.86 angstroms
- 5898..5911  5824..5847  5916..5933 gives 2.08 angstroms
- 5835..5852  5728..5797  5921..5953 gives -0.79 angstroms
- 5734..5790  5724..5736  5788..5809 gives 4.16 angstroms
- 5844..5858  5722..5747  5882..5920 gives -3.30 angstroms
